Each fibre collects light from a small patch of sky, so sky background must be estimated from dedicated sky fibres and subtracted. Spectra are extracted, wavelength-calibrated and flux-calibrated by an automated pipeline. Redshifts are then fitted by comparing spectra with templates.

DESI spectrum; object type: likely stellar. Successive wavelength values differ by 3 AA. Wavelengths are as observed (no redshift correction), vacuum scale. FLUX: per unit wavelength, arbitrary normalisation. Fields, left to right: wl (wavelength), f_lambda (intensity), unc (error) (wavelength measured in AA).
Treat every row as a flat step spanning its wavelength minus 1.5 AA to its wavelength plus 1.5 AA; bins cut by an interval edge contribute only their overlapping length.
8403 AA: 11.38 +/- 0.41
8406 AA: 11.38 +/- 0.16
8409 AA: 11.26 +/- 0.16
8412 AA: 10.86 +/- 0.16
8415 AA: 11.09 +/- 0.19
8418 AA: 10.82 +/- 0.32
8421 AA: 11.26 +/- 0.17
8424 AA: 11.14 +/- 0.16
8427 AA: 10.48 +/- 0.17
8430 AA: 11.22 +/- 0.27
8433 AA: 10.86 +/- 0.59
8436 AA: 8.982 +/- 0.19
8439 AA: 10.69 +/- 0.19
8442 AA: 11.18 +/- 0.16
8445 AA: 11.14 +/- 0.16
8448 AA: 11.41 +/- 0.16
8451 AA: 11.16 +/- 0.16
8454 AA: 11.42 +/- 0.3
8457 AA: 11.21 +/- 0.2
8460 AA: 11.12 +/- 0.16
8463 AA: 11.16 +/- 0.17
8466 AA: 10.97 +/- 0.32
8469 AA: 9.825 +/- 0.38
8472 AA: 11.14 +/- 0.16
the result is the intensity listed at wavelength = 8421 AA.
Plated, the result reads 11.26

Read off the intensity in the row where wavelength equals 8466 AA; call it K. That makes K 10.97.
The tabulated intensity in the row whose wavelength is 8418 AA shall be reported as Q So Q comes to 10.82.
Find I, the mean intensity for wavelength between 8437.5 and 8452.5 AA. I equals 11.1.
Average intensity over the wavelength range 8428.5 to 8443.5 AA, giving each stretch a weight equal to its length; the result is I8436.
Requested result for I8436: 10.6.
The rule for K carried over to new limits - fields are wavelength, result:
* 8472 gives 11.14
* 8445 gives 11.14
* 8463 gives 11.16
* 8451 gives 11.16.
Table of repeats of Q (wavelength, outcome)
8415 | 11.09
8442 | 11.18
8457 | 11.21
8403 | 11.38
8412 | 10.86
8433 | 10.86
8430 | 11.22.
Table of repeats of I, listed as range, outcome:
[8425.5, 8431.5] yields 10.9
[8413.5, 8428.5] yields 11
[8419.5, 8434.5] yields 11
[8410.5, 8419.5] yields 10.9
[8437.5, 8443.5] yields 10.9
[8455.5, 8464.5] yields 11.2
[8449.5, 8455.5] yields 11.3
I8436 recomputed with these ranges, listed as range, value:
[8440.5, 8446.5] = 11.2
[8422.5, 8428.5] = 10.8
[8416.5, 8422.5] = 11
